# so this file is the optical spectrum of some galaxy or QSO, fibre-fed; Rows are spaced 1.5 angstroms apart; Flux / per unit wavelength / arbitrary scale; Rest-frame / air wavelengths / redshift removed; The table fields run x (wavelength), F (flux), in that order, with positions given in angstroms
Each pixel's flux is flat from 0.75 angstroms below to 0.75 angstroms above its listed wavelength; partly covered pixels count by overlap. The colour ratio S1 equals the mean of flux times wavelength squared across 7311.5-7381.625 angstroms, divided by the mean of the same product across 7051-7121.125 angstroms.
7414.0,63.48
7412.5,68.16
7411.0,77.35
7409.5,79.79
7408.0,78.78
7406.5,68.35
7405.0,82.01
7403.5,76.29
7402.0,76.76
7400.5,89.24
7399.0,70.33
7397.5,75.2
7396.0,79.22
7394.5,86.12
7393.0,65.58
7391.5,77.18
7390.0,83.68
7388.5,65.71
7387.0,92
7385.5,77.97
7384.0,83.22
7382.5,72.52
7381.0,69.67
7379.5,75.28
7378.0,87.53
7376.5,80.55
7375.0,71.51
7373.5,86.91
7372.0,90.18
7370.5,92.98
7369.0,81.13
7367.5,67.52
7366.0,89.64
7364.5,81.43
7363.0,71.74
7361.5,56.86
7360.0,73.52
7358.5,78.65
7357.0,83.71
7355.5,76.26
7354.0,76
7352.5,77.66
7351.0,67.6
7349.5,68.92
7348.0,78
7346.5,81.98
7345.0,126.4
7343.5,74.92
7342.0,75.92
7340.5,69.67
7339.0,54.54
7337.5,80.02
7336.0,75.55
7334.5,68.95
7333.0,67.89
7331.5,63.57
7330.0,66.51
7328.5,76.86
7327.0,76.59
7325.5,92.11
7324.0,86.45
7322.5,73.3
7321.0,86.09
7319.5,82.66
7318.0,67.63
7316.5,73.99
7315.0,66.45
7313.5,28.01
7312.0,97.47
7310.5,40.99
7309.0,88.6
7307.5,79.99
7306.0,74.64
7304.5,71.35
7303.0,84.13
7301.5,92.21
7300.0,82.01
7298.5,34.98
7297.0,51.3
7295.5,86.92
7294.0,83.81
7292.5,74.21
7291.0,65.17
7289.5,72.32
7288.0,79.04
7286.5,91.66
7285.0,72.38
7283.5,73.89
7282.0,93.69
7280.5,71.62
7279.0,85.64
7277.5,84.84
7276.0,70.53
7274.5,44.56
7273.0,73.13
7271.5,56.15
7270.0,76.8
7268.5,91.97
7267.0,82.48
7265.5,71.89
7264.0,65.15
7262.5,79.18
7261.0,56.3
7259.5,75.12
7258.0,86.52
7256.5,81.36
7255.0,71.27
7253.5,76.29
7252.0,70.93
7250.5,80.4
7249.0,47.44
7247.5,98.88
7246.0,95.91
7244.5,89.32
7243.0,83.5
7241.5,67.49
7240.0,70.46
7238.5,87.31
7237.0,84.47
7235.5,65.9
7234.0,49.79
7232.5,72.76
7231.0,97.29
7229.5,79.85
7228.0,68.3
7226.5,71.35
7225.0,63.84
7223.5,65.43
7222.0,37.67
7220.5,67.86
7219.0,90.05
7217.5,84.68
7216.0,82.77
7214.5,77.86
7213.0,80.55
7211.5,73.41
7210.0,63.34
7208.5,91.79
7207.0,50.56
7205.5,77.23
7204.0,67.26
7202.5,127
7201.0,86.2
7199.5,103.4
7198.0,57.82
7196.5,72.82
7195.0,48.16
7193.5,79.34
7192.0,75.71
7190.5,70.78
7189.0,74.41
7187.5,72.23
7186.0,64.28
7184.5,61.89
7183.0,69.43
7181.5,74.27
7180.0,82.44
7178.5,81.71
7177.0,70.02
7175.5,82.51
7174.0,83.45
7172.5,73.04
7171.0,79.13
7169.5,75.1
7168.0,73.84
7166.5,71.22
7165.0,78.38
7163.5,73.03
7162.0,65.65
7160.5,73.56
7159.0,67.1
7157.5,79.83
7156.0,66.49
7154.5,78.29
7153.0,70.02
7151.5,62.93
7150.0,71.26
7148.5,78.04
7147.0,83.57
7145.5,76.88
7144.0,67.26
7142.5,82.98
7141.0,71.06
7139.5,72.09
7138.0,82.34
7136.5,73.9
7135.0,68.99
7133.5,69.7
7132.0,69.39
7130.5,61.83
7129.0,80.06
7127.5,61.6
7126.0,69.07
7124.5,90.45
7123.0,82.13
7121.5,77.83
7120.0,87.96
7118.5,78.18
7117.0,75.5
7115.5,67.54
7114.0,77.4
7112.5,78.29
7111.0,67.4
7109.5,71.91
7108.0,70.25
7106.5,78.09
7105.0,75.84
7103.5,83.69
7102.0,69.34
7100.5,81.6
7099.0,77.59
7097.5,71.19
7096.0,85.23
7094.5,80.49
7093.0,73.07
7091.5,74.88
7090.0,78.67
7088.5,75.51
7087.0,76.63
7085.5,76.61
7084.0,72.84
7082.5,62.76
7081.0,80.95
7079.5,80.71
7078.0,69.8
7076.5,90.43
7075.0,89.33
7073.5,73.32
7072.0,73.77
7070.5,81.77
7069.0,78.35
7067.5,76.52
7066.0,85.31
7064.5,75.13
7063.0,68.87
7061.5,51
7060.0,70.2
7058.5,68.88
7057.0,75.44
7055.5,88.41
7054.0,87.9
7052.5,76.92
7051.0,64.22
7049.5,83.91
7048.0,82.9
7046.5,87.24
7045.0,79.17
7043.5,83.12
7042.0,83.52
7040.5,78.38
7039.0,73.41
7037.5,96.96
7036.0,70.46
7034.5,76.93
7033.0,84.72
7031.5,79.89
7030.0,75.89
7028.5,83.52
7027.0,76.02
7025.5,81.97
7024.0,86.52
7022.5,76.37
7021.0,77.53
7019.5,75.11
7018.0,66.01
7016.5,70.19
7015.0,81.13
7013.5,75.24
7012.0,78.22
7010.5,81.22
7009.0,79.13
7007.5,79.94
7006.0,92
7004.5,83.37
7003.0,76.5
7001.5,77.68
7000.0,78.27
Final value 1.1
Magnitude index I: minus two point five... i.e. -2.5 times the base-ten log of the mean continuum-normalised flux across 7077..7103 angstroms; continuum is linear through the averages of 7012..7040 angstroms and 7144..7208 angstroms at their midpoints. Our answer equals 0.009 mag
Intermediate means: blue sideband 78.2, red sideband 74.5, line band 76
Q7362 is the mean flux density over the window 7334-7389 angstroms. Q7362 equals 78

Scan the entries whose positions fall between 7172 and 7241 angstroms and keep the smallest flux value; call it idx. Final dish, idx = 37.67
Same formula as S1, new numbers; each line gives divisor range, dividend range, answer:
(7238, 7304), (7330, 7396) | 1.05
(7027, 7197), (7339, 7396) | 1.12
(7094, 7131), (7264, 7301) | 1.02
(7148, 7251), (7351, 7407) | 1.10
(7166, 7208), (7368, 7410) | 1.11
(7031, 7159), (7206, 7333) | 1.02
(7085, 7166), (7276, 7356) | 1.06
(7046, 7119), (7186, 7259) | 1.03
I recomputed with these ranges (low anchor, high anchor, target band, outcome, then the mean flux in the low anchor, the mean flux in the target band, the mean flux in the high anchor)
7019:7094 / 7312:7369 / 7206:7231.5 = 0.05 mag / 77.9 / 73.1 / 75.1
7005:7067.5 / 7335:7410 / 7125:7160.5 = 0.08 mag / 78.3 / 72.5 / 78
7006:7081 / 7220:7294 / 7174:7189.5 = 0.03 mag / 78.3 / 73.8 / 74.4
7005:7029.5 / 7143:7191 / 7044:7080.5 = 0.00 mag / 78.8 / 77.5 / 73.6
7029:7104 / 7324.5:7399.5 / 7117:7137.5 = 0.04 mag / 77.7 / 74.8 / 77.3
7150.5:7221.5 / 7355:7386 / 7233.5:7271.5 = 0.00 mag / 75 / 76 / 78.5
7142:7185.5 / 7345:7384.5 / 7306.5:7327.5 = 0.05 mag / 74.1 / 74.3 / 78.6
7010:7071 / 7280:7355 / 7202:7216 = -0.03 mag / 77.9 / 78.1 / 74.9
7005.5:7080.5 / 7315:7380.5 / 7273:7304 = 0.04 mag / 78.4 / 74.7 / 77.4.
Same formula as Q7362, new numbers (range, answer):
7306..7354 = 74.7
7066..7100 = 77.5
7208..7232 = 74.6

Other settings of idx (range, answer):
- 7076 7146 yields 61.6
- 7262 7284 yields 44.56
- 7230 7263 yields 47.44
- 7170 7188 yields 61.89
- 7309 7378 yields 28.01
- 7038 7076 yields 51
